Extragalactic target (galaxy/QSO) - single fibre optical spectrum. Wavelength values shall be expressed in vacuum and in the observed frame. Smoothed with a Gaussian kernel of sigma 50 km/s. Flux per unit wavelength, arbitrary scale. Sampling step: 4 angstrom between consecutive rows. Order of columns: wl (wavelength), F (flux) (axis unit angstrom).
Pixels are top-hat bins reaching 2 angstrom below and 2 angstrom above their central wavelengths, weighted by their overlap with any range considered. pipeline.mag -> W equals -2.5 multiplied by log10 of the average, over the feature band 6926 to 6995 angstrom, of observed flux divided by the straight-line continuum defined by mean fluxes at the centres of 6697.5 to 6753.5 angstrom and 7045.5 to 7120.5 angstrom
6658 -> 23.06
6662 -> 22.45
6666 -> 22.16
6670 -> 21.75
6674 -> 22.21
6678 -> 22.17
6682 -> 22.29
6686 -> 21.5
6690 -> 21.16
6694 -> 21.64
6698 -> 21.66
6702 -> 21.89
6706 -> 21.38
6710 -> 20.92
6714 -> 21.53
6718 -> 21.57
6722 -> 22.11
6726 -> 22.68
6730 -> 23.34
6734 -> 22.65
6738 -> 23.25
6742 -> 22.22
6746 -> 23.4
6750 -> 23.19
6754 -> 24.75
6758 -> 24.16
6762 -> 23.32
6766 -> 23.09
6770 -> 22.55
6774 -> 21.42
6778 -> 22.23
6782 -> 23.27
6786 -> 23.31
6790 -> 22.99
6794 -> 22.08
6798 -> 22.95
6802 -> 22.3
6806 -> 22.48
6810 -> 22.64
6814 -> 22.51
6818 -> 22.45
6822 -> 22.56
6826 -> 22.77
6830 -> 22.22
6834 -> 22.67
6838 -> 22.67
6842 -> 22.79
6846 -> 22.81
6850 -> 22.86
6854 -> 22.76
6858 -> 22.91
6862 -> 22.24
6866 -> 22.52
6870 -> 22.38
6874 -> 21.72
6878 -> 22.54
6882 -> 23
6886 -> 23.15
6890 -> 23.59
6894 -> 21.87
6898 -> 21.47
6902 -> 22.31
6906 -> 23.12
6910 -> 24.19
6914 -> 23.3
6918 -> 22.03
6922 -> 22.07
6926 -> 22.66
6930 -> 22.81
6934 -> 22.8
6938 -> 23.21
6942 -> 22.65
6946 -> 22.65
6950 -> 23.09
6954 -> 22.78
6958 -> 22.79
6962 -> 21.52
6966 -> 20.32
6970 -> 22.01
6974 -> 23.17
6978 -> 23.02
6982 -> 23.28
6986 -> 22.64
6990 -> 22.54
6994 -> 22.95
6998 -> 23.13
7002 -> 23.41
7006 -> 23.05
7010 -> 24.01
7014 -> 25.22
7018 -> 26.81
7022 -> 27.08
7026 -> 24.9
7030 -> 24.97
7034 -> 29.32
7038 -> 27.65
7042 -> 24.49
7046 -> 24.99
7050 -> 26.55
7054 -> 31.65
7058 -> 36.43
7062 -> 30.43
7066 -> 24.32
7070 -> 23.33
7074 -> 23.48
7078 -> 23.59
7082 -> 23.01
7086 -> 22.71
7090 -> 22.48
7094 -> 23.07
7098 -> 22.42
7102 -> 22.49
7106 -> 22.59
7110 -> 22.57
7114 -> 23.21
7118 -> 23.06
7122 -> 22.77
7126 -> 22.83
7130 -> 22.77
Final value 0.06 mag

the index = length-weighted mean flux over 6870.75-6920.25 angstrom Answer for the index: 22.7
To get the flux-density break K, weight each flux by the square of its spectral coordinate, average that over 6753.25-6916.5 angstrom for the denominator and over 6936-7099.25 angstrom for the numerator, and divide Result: 1.13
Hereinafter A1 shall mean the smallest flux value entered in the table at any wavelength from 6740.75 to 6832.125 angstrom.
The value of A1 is 21.42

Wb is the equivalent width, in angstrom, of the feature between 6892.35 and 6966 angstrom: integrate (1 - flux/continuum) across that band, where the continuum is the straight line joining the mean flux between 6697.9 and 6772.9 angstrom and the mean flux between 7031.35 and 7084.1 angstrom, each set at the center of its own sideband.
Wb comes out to 7.6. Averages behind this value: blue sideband 22.6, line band 22.6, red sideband 26.8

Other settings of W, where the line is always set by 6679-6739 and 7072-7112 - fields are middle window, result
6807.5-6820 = -0.02 mag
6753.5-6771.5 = -0.07 mag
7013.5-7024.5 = -0.17 mag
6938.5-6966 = 0.00 mag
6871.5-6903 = 0.00 mag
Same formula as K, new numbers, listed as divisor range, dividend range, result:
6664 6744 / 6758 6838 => 1.06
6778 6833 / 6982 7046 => 1.16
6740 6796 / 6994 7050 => 1.18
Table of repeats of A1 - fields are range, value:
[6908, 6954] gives 22.03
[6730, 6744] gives 22.22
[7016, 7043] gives 24.49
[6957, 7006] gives 20.32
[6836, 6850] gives 22.67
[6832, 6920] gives 21.47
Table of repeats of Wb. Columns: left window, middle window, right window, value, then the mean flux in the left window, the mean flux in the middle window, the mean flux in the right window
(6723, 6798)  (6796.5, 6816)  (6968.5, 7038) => 0.56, 23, 22.6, 24.3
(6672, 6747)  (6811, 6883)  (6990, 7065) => 4.06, 22.1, 22.6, 26.4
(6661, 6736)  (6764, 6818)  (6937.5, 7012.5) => -0.92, 21.9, 22.6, 22.8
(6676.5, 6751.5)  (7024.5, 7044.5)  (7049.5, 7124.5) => -1.59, 22.1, 26.3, 24.7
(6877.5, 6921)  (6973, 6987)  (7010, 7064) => 1.40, 22.8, 23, 27.6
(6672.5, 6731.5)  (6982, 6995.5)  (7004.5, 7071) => 1.73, 21.9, 22.8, 26.9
